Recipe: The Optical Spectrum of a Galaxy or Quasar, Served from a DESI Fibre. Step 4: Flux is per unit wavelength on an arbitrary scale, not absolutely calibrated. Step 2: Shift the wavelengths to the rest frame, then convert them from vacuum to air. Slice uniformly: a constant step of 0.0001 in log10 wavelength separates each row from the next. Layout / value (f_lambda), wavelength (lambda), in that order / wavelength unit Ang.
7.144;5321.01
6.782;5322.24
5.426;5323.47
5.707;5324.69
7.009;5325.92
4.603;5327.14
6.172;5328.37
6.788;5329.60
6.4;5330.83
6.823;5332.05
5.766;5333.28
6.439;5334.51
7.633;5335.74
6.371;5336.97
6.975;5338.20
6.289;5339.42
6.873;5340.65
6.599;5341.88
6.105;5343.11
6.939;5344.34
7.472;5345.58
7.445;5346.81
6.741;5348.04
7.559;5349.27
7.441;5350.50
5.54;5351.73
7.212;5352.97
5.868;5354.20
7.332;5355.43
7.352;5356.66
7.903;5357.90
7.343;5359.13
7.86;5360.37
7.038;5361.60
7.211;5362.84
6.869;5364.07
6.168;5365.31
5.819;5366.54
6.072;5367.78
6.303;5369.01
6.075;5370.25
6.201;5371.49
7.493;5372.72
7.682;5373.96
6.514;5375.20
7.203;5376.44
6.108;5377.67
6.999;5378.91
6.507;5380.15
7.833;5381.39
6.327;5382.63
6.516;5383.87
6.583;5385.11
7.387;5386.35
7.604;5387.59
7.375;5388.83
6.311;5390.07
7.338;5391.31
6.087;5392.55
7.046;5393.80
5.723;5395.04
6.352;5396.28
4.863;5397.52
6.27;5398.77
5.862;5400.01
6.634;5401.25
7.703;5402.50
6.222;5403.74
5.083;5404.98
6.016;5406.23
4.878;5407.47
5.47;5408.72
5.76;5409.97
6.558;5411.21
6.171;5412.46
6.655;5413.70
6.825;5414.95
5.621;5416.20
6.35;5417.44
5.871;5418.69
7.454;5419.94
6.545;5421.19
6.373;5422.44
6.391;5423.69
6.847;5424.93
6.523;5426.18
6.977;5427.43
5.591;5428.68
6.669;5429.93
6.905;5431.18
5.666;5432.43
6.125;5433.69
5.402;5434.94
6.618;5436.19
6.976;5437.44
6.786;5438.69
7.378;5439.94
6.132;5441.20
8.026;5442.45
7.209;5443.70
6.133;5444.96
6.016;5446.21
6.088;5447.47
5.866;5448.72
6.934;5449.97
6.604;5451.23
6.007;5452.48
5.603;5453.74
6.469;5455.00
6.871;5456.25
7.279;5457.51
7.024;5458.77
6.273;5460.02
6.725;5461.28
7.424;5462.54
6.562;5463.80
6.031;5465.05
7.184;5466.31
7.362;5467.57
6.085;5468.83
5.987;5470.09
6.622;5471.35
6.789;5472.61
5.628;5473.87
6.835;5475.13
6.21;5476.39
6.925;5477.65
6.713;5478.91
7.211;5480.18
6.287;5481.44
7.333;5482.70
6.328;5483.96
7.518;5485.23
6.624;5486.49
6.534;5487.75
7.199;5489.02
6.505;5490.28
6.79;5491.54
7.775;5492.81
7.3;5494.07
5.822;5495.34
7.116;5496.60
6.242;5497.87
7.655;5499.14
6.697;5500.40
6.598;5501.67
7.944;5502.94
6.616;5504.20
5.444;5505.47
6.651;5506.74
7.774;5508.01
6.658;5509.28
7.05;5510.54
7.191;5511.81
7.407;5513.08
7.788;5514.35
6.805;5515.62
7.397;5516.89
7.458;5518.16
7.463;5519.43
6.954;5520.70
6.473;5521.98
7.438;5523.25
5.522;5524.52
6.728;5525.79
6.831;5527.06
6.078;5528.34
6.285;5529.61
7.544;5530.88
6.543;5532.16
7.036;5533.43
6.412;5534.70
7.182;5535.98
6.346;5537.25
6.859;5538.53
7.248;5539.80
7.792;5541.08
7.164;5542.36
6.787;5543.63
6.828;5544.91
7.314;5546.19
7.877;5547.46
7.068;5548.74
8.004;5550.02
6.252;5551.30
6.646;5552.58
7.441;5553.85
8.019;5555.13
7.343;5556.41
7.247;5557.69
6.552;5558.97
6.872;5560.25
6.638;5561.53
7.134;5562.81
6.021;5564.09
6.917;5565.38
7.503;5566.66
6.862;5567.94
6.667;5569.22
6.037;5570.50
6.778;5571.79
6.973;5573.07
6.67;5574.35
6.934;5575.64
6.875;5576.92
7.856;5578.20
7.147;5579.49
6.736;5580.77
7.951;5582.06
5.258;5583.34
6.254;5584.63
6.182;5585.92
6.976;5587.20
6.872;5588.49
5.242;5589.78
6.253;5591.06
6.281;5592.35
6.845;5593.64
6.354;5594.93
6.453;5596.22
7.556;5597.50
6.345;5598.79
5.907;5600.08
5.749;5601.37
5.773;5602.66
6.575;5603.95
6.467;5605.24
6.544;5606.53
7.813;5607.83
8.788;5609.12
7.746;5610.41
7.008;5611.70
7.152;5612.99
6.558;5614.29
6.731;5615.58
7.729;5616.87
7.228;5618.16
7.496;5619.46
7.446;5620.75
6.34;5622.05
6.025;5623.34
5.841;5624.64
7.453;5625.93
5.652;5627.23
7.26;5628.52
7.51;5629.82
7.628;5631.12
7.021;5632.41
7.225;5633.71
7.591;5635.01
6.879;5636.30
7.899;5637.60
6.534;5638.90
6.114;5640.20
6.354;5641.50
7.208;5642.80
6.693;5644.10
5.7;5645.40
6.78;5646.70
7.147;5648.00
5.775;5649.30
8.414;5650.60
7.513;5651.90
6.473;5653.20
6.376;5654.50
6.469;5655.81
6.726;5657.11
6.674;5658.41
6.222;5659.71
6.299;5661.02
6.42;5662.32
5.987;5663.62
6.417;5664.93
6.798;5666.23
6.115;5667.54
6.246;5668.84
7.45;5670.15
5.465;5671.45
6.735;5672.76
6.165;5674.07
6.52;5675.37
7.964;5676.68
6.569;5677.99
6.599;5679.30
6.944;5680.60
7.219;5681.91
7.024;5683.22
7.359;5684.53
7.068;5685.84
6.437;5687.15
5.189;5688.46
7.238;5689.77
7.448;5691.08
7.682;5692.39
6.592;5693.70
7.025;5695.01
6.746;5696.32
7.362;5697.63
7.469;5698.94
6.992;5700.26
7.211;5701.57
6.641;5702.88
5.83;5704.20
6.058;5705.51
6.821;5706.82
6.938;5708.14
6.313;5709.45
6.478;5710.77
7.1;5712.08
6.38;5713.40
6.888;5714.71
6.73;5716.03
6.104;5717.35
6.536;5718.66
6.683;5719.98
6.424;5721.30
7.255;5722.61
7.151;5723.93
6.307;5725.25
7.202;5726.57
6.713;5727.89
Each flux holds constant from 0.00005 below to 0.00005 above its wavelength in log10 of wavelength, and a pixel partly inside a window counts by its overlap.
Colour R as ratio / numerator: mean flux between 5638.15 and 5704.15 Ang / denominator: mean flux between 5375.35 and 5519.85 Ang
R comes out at 1.0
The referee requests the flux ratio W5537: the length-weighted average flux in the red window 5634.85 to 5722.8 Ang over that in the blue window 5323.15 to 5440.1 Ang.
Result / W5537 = 1.03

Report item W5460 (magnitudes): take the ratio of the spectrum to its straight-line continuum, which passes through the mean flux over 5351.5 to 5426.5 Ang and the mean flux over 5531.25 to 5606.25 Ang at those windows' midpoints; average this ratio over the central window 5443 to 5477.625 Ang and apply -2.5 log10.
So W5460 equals 0.022 mag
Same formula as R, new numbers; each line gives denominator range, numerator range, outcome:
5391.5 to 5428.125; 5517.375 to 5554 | 1.11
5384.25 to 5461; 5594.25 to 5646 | 1.07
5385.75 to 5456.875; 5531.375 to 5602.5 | 1.06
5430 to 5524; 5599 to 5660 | 1.02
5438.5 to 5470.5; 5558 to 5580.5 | 1.04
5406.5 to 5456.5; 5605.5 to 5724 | 1.07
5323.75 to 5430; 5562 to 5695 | 1.03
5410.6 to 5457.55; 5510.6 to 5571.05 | 1.08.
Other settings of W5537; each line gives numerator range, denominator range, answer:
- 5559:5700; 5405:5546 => 1.02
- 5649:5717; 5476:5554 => 0.97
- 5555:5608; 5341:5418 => 1.01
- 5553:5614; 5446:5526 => 1.01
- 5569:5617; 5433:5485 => 1.02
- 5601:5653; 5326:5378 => 1.03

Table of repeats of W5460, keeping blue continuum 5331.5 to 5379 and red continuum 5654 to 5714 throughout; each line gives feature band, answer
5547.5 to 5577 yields -0.034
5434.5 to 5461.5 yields 0.033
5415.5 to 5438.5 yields 0.064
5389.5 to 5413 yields 0.113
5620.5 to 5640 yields -0.034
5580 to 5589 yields 0.019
